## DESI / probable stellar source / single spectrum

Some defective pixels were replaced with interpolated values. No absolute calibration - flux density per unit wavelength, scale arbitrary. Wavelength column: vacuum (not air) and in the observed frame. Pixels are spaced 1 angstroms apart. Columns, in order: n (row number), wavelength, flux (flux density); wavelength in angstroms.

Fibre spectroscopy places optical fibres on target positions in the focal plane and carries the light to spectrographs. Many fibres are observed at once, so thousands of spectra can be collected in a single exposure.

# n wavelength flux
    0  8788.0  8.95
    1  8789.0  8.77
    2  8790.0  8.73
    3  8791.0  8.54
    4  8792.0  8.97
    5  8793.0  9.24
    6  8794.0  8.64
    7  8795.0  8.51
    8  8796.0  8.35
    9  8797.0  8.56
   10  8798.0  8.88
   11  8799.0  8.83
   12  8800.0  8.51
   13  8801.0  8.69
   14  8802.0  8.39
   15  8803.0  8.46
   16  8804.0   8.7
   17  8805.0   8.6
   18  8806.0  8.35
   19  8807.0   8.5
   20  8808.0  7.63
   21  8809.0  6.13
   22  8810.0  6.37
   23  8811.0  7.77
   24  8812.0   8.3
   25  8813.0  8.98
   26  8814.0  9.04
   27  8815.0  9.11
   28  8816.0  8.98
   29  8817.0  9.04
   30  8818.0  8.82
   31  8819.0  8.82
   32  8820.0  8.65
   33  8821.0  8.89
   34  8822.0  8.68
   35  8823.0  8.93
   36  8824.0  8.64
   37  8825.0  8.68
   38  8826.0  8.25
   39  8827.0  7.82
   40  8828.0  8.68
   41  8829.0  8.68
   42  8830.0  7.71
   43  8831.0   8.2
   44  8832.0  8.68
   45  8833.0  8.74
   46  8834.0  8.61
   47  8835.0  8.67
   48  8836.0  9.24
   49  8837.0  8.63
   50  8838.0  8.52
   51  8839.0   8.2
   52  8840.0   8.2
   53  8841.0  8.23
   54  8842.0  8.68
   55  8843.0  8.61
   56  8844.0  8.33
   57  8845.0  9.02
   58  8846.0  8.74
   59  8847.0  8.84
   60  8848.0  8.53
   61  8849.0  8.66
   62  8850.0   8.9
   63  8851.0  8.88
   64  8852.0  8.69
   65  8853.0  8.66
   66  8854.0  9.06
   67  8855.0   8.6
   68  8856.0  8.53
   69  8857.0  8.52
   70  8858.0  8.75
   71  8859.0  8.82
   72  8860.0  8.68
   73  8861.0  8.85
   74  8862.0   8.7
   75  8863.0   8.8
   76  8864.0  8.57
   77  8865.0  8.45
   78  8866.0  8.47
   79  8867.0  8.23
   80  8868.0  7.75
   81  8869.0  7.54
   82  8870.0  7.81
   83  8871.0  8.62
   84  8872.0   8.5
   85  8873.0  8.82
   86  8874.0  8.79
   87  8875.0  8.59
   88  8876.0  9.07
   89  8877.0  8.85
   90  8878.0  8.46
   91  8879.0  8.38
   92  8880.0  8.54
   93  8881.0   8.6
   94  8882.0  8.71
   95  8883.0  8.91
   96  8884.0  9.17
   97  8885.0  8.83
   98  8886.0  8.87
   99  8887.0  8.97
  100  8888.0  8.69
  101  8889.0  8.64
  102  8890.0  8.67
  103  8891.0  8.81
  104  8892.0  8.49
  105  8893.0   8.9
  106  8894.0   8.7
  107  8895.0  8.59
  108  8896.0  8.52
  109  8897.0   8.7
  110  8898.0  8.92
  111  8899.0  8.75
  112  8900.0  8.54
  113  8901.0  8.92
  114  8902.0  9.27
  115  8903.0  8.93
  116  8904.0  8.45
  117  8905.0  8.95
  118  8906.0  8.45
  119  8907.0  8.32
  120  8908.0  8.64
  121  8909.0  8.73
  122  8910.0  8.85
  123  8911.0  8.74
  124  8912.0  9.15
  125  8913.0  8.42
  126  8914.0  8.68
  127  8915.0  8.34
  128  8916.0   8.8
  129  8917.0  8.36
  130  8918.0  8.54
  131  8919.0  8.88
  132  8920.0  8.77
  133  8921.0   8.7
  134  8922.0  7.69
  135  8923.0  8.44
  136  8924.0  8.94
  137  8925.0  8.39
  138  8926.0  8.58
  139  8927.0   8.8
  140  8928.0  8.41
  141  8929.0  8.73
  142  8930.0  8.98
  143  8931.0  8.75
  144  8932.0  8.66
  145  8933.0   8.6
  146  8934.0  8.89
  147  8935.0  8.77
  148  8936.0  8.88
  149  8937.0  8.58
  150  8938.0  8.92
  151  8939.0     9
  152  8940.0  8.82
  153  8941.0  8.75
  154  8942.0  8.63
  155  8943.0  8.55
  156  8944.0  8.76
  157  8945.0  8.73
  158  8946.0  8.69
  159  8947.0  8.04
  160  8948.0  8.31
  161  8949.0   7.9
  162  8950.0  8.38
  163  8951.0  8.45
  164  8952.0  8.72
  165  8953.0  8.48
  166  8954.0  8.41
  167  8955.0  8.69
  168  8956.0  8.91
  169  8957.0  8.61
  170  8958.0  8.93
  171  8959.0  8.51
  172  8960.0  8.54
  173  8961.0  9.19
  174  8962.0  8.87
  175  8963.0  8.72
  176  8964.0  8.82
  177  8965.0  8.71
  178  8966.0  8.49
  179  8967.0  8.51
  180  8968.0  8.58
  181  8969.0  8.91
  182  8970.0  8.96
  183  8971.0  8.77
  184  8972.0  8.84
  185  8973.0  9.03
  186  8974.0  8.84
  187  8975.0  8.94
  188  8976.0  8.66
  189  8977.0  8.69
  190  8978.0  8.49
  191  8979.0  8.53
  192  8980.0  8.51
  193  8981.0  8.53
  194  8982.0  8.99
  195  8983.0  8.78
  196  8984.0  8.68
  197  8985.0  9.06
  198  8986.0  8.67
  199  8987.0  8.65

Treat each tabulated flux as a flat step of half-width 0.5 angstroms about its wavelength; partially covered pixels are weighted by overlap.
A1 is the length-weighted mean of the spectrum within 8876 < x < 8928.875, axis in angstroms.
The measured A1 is 8.68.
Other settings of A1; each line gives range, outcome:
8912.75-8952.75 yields 8.61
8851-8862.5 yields 8.72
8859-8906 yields 8.65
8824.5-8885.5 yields 8.58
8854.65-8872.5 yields 8.45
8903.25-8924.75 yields 8.61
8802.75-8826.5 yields 8.43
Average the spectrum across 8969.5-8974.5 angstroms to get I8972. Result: 8.89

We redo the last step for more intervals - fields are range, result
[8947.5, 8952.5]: 8.35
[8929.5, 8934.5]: 8.78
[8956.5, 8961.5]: 8.76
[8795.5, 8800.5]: 8.63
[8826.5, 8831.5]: 8.22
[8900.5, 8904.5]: 8.89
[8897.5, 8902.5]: 8.88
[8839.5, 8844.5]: 8.41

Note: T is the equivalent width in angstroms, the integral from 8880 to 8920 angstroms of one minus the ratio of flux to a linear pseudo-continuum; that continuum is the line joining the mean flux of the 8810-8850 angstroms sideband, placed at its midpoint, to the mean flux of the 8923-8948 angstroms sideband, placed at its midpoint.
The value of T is -0.33 angstroms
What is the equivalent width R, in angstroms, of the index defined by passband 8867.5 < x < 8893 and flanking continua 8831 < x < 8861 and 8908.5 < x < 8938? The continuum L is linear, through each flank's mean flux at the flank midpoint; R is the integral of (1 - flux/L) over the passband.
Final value 0.1 angstroms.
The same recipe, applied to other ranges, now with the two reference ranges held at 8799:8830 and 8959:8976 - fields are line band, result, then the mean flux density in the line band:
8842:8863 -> -0.5 angstroms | 8.72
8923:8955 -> 0.3 angstroms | 8.63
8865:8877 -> 0.2 angstroms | 8.4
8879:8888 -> -0.2 angstroms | 8.79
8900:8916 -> -0.1 angstroms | 8.72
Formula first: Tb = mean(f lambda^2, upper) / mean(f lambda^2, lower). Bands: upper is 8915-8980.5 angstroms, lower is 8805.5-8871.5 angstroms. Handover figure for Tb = 1.04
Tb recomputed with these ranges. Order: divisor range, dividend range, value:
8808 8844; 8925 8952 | 1.05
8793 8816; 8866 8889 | 1.04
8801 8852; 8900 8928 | 1.04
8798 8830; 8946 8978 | 1.06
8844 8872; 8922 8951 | 1.02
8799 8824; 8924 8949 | 1.06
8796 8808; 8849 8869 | 1.02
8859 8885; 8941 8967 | 1.02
